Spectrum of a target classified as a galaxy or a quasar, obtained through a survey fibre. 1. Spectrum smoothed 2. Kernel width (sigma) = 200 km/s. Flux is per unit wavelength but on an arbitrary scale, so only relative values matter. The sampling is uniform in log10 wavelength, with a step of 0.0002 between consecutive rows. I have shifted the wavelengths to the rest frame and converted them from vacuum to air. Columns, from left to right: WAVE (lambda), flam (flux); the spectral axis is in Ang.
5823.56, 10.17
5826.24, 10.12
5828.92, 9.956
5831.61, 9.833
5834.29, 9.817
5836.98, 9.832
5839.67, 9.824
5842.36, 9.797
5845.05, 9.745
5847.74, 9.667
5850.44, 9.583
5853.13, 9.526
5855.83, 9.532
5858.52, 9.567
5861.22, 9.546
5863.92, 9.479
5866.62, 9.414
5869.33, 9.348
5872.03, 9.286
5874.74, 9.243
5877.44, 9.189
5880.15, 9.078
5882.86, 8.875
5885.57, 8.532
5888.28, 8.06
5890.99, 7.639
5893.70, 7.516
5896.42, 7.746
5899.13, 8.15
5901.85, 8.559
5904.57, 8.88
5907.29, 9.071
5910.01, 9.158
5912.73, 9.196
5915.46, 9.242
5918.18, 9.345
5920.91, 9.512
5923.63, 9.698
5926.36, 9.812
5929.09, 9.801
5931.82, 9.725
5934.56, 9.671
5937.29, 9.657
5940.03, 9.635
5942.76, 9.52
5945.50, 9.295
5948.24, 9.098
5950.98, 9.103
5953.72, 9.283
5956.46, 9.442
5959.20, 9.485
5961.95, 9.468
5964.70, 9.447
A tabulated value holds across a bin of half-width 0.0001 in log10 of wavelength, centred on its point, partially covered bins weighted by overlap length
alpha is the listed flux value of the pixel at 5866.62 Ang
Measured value 9.414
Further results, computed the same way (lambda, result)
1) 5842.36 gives 9.797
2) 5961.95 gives 9.468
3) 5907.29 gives 9.071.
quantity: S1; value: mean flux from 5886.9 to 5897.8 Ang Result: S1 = 7.75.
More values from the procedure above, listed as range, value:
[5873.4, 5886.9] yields 8.98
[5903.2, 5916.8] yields 9.11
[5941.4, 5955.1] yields 9.26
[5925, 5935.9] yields 9.75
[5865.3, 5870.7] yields 9.37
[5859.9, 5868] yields 9.47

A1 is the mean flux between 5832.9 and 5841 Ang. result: 9.83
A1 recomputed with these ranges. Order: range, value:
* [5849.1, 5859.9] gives 9.56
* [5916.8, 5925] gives 9.53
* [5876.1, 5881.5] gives 9.13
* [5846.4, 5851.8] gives 9.62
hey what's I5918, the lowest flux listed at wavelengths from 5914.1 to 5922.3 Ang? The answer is 9.242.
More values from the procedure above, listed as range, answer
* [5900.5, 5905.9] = 8.559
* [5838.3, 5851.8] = 9.583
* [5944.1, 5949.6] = 9.098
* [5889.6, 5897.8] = 7.516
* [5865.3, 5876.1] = 9.243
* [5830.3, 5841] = 9.817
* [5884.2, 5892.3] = 7.639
